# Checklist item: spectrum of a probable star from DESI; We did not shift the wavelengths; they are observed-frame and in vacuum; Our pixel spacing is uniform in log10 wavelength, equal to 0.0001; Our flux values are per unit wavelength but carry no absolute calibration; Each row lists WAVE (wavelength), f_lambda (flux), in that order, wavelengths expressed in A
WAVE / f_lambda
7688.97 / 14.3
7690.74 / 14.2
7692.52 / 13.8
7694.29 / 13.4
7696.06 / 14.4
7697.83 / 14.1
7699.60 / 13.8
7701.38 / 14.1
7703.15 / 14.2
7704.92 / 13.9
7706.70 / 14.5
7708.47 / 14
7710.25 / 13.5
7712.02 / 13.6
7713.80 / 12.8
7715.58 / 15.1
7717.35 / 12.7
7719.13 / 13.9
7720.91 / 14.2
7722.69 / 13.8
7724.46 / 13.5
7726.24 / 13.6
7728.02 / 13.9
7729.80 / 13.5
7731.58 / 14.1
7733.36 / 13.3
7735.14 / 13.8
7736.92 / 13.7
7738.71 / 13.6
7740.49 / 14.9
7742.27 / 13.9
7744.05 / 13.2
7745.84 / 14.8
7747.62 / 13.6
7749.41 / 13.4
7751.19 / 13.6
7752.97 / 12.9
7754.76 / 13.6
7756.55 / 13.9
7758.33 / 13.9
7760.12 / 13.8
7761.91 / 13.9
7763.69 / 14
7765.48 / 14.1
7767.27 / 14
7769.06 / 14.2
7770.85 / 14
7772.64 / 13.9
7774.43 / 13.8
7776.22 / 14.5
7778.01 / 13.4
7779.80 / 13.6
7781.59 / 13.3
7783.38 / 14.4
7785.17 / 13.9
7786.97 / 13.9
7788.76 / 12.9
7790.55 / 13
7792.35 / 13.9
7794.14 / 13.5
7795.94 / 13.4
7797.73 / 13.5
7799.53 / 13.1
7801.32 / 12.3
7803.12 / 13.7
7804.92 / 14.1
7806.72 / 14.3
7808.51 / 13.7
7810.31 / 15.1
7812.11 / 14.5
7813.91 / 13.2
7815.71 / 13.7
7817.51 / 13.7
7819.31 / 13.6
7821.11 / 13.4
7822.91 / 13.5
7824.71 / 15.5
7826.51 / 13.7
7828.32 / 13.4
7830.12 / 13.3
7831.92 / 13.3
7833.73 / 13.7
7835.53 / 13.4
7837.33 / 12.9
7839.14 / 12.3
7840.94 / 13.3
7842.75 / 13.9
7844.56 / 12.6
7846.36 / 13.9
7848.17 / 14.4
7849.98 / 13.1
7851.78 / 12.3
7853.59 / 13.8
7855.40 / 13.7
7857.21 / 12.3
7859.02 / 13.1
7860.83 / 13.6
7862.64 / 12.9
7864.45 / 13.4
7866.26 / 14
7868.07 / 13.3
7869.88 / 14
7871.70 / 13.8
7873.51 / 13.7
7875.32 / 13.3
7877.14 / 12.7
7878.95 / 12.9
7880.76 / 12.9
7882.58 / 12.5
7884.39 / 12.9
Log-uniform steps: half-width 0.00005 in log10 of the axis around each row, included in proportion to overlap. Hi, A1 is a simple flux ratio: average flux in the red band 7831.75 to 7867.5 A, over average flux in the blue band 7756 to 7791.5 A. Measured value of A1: 0.96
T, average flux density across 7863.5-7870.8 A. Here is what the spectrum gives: 13.7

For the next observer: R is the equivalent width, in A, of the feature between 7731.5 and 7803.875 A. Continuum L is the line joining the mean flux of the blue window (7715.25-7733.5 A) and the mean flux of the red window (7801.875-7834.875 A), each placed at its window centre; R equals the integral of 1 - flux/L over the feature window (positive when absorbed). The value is 0.47 A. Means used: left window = 13.8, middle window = 13.7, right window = 13.8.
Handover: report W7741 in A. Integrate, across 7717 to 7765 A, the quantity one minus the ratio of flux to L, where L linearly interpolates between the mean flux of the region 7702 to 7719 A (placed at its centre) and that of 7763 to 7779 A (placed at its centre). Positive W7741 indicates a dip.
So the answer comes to 0.5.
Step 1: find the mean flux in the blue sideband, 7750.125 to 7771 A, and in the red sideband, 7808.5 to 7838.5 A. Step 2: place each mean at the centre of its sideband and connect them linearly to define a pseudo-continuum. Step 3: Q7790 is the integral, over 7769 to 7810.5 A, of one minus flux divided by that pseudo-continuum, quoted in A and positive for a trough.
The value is 0.25 A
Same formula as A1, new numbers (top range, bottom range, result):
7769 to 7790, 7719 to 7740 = 1.00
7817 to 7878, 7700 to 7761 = 0.97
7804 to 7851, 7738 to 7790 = 0.99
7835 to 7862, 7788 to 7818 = 0.97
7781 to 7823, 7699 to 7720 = 0.99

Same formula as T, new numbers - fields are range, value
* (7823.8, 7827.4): 14.6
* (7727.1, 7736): 13.7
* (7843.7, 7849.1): 13.6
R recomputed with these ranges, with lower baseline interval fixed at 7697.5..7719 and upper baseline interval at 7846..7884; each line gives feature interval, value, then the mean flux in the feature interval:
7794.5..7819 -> -0.4 A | 13.7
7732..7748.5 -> -0.2 A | 13.9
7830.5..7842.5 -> 0.2 A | 13.2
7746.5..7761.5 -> 0.1 A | 13.6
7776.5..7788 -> -0.2 A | 13.8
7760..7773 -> -0.3 A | 14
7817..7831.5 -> -0.3 A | 13.8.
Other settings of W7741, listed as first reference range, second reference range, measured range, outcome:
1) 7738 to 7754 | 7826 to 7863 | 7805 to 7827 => -0.95 A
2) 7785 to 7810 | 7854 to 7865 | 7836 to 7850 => -0.04 A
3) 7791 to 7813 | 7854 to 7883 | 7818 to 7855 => 0.08 A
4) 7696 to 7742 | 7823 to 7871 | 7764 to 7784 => -0.37 A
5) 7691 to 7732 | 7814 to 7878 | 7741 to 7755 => 0.08 A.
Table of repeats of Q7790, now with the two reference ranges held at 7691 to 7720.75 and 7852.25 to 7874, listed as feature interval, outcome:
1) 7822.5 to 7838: -0.1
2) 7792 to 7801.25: 0.2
